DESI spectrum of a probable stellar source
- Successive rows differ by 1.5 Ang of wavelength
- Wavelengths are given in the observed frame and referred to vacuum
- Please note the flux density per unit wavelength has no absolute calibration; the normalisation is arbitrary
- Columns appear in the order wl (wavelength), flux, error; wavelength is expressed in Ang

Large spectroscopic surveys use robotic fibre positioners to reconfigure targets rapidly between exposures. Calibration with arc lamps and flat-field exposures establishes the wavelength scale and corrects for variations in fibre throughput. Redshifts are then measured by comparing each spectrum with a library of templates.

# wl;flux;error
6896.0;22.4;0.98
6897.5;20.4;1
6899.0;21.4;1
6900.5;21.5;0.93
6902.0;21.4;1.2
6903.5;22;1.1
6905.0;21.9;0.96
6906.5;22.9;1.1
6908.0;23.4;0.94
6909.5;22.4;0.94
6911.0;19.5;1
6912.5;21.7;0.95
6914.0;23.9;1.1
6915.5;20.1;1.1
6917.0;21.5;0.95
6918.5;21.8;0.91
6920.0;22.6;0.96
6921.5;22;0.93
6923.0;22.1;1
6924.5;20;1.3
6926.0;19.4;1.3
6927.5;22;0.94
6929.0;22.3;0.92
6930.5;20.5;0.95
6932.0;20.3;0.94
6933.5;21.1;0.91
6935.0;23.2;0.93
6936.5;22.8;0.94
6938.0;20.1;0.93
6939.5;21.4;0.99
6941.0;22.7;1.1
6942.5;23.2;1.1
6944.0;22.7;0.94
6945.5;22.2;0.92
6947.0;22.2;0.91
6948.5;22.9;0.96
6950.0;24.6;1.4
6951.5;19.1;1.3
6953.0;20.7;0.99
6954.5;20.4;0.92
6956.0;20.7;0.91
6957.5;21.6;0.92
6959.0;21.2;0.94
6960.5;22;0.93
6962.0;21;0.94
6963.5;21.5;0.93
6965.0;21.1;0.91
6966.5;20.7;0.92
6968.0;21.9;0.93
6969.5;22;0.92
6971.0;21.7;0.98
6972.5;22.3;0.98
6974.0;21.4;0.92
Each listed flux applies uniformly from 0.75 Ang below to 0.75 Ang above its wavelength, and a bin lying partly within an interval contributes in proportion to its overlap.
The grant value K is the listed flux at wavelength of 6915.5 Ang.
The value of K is 20.1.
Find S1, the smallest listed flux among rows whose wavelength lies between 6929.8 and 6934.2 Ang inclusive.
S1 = 20.3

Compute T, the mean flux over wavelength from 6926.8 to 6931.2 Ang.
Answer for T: 21.6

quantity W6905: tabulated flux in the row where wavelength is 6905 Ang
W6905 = 21.9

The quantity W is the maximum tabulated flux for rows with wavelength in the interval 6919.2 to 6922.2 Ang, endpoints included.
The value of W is 22.6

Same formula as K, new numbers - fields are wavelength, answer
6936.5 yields 22.8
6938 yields 20.1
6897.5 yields 20.4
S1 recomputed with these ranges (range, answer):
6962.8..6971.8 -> 20.7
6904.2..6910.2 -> 21.9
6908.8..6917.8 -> 19.5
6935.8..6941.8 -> 20.1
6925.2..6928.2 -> 19.4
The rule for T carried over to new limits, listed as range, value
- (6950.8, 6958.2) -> 20.5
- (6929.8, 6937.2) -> 21.6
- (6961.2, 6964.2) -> 21.3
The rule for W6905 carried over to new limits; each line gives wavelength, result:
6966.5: 20.7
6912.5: 21.7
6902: 21.4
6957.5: 21.6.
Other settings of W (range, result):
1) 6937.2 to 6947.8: 23.2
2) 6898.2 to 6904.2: 22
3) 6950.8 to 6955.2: 20.7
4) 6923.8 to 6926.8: 20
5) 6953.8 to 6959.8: 21.6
